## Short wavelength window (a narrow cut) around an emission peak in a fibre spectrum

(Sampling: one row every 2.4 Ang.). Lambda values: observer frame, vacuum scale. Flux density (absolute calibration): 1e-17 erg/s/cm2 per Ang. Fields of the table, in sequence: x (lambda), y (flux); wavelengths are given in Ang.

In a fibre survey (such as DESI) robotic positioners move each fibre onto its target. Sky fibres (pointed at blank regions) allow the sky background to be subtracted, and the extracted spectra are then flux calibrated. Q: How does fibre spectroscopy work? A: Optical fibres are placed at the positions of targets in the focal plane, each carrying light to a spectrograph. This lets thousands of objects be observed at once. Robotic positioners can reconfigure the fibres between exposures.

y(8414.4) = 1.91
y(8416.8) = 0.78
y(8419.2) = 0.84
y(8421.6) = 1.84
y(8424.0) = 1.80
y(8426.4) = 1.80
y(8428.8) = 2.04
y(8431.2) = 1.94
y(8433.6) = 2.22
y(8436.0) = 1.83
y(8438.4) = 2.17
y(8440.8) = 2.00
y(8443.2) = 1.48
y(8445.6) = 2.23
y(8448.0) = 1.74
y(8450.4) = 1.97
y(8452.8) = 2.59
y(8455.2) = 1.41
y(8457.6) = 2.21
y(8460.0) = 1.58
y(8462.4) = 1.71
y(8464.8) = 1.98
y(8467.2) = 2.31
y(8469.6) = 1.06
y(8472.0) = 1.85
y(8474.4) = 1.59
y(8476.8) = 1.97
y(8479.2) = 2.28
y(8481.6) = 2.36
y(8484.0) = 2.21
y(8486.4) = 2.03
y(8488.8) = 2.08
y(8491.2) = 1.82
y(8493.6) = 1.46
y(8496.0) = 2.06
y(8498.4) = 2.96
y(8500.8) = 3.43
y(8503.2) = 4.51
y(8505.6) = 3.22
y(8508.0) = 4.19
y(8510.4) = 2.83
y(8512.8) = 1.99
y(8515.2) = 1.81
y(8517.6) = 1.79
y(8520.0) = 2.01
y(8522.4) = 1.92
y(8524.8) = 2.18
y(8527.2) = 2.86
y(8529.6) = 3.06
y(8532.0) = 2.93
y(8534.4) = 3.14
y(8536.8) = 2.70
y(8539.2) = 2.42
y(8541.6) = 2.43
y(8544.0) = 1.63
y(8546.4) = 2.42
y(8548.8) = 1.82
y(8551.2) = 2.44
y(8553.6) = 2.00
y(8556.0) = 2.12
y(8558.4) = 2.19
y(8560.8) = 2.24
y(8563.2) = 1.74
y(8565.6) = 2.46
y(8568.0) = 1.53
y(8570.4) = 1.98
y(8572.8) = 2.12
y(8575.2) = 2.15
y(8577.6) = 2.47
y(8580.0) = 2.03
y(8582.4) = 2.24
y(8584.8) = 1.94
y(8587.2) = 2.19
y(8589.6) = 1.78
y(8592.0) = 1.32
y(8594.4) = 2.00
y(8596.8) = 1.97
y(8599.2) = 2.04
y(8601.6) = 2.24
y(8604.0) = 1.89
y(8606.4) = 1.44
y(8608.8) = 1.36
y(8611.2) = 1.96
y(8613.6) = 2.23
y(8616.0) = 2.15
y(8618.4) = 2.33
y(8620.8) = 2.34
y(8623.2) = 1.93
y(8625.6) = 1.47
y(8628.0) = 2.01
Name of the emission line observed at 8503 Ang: Halpha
